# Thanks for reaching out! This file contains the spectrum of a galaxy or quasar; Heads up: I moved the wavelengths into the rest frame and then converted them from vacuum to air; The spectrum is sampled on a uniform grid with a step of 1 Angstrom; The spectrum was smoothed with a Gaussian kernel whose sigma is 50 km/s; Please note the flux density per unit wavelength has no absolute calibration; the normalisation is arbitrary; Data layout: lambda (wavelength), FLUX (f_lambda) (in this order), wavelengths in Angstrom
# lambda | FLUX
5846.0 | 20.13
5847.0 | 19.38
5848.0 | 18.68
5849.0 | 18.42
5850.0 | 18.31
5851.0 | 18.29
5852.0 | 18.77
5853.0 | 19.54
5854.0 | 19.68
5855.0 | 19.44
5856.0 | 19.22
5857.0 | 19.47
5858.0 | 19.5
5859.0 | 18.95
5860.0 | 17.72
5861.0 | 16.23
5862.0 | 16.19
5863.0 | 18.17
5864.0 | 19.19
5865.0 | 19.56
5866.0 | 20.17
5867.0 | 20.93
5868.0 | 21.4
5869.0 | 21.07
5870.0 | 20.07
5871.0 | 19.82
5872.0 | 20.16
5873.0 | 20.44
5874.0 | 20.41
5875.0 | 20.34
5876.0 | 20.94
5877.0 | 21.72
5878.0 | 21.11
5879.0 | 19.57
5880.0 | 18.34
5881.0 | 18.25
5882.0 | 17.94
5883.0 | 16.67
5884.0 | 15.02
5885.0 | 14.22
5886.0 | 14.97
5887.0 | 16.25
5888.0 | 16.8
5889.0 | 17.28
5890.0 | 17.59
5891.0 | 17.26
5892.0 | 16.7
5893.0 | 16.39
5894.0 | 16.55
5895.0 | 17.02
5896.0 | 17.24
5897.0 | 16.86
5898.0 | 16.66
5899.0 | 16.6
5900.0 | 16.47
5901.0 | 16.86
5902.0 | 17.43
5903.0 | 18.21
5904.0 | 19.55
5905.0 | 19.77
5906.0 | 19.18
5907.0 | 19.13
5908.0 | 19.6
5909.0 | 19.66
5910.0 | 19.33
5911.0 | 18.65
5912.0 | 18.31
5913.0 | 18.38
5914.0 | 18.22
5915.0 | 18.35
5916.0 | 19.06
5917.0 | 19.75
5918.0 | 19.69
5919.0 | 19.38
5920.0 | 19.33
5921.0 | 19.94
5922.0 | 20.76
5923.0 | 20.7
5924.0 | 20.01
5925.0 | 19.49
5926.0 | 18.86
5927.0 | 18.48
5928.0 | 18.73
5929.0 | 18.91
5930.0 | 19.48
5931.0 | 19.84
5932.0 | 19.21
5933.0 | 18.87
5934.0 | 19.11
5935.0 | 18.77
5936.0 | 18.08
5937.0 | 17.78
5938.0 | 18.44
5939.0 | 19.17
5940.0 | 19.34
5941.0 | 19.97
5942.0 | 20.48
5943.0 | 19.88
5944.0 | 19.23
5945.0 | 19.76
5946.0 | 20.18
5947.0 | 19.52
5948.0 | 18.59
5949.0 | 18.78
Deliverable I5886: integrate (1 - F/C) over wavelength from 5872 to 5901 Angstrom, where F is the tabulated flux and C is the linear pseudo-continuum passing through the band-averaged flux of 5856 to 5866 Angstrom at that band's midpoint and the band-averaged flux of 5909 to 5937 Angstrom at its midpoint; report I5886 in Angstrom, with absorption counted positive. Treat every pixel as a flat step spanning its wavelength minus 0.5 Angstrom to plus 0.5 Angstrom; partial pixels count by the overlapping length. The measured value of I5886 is 1.6 Angstrom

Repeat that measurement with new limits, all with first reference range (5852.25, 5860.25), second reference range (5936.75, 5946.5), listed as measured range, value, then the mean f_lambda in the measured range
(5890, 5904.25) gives 1.6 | 17.1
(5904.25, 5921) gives 0.2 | 19.1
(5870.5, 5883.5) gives -0.3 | 19.7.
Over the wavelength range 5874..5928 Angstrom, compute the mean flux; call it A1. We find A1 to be 18.3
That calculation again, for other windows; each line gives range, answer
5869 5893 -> 18.4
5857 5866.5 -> 18.5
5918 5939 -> 19.2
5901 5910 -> 19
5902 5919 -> 19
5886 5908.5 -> 17.5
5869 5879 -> 20.5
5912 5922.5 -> 19.2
